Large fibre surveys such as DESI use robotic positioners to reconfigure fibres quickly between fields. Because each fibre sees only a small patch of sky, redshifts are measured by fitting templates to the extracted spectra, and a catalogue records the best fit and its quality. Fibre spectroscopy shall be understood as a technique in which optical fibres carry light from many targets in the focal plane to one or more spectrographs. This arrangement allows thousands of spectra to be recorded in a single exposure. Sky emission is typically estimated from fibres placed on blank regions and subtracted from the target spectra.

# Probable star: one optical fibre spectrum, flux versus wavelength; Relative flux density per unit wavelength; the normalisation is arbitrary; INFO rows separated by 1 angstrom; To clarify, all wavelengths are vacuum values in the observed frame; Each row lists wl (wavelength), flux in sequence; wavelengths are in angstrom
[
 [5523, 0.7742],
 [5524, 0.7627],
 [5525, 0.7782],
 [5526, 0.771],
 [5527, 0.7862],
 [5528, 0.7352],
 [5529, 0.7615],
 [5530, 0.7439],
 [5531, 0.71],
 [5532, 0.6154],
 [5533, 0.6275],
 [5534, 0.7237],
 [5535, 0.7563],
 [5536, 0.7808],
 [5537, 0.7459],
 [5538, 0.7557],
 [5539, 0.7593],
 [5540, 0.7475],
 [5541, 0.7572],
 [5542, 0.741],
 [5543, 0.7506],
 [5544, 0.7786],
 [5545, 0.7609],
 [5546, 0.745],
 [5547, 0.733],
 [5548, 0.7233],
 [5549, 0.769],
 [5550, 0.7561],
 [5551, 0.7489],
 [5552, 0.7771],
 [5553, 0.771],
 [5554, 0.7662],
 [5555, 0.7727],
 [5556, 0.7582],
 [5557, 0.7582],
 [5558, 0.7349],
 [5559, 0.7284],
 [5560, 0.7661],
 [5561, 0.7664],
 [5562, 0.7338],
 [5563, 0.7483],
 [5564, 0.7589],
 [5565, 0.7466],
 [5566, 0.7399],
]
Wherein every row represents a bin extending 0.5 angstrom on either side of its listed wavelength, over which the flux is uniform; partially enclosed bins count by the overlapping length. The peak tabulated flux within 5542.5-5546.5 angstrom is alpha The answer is 0.7786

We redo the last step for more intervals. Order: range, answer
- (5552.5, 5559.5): 0.7727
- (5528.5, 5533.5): 0.7615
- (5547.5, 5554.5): 0.7771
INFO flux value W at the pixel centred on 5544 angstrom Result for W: 0.7786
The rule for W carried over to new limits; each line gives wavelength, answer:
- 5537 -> 0.7459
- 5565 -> 0.7466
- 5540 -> 0.7475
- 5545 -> 0.7609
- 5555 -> 0.7727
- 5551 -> 0.7489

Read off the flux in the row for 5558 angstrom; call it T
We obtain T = 0.7349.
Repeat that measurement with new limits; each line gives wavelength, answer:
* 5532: 0.6154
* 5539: 0.7593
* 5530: 0.7439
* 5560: 0.7661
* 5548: 0.7233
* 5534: 0.7237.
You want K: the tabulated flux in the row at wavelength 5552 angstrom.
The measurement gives 0.7771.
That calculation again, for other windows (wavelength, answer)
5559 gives 0.7284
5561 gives 0.7664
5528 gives 0.7352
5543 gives 0.7506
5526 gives 0.771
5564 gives 0.7589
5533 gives 0.6275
